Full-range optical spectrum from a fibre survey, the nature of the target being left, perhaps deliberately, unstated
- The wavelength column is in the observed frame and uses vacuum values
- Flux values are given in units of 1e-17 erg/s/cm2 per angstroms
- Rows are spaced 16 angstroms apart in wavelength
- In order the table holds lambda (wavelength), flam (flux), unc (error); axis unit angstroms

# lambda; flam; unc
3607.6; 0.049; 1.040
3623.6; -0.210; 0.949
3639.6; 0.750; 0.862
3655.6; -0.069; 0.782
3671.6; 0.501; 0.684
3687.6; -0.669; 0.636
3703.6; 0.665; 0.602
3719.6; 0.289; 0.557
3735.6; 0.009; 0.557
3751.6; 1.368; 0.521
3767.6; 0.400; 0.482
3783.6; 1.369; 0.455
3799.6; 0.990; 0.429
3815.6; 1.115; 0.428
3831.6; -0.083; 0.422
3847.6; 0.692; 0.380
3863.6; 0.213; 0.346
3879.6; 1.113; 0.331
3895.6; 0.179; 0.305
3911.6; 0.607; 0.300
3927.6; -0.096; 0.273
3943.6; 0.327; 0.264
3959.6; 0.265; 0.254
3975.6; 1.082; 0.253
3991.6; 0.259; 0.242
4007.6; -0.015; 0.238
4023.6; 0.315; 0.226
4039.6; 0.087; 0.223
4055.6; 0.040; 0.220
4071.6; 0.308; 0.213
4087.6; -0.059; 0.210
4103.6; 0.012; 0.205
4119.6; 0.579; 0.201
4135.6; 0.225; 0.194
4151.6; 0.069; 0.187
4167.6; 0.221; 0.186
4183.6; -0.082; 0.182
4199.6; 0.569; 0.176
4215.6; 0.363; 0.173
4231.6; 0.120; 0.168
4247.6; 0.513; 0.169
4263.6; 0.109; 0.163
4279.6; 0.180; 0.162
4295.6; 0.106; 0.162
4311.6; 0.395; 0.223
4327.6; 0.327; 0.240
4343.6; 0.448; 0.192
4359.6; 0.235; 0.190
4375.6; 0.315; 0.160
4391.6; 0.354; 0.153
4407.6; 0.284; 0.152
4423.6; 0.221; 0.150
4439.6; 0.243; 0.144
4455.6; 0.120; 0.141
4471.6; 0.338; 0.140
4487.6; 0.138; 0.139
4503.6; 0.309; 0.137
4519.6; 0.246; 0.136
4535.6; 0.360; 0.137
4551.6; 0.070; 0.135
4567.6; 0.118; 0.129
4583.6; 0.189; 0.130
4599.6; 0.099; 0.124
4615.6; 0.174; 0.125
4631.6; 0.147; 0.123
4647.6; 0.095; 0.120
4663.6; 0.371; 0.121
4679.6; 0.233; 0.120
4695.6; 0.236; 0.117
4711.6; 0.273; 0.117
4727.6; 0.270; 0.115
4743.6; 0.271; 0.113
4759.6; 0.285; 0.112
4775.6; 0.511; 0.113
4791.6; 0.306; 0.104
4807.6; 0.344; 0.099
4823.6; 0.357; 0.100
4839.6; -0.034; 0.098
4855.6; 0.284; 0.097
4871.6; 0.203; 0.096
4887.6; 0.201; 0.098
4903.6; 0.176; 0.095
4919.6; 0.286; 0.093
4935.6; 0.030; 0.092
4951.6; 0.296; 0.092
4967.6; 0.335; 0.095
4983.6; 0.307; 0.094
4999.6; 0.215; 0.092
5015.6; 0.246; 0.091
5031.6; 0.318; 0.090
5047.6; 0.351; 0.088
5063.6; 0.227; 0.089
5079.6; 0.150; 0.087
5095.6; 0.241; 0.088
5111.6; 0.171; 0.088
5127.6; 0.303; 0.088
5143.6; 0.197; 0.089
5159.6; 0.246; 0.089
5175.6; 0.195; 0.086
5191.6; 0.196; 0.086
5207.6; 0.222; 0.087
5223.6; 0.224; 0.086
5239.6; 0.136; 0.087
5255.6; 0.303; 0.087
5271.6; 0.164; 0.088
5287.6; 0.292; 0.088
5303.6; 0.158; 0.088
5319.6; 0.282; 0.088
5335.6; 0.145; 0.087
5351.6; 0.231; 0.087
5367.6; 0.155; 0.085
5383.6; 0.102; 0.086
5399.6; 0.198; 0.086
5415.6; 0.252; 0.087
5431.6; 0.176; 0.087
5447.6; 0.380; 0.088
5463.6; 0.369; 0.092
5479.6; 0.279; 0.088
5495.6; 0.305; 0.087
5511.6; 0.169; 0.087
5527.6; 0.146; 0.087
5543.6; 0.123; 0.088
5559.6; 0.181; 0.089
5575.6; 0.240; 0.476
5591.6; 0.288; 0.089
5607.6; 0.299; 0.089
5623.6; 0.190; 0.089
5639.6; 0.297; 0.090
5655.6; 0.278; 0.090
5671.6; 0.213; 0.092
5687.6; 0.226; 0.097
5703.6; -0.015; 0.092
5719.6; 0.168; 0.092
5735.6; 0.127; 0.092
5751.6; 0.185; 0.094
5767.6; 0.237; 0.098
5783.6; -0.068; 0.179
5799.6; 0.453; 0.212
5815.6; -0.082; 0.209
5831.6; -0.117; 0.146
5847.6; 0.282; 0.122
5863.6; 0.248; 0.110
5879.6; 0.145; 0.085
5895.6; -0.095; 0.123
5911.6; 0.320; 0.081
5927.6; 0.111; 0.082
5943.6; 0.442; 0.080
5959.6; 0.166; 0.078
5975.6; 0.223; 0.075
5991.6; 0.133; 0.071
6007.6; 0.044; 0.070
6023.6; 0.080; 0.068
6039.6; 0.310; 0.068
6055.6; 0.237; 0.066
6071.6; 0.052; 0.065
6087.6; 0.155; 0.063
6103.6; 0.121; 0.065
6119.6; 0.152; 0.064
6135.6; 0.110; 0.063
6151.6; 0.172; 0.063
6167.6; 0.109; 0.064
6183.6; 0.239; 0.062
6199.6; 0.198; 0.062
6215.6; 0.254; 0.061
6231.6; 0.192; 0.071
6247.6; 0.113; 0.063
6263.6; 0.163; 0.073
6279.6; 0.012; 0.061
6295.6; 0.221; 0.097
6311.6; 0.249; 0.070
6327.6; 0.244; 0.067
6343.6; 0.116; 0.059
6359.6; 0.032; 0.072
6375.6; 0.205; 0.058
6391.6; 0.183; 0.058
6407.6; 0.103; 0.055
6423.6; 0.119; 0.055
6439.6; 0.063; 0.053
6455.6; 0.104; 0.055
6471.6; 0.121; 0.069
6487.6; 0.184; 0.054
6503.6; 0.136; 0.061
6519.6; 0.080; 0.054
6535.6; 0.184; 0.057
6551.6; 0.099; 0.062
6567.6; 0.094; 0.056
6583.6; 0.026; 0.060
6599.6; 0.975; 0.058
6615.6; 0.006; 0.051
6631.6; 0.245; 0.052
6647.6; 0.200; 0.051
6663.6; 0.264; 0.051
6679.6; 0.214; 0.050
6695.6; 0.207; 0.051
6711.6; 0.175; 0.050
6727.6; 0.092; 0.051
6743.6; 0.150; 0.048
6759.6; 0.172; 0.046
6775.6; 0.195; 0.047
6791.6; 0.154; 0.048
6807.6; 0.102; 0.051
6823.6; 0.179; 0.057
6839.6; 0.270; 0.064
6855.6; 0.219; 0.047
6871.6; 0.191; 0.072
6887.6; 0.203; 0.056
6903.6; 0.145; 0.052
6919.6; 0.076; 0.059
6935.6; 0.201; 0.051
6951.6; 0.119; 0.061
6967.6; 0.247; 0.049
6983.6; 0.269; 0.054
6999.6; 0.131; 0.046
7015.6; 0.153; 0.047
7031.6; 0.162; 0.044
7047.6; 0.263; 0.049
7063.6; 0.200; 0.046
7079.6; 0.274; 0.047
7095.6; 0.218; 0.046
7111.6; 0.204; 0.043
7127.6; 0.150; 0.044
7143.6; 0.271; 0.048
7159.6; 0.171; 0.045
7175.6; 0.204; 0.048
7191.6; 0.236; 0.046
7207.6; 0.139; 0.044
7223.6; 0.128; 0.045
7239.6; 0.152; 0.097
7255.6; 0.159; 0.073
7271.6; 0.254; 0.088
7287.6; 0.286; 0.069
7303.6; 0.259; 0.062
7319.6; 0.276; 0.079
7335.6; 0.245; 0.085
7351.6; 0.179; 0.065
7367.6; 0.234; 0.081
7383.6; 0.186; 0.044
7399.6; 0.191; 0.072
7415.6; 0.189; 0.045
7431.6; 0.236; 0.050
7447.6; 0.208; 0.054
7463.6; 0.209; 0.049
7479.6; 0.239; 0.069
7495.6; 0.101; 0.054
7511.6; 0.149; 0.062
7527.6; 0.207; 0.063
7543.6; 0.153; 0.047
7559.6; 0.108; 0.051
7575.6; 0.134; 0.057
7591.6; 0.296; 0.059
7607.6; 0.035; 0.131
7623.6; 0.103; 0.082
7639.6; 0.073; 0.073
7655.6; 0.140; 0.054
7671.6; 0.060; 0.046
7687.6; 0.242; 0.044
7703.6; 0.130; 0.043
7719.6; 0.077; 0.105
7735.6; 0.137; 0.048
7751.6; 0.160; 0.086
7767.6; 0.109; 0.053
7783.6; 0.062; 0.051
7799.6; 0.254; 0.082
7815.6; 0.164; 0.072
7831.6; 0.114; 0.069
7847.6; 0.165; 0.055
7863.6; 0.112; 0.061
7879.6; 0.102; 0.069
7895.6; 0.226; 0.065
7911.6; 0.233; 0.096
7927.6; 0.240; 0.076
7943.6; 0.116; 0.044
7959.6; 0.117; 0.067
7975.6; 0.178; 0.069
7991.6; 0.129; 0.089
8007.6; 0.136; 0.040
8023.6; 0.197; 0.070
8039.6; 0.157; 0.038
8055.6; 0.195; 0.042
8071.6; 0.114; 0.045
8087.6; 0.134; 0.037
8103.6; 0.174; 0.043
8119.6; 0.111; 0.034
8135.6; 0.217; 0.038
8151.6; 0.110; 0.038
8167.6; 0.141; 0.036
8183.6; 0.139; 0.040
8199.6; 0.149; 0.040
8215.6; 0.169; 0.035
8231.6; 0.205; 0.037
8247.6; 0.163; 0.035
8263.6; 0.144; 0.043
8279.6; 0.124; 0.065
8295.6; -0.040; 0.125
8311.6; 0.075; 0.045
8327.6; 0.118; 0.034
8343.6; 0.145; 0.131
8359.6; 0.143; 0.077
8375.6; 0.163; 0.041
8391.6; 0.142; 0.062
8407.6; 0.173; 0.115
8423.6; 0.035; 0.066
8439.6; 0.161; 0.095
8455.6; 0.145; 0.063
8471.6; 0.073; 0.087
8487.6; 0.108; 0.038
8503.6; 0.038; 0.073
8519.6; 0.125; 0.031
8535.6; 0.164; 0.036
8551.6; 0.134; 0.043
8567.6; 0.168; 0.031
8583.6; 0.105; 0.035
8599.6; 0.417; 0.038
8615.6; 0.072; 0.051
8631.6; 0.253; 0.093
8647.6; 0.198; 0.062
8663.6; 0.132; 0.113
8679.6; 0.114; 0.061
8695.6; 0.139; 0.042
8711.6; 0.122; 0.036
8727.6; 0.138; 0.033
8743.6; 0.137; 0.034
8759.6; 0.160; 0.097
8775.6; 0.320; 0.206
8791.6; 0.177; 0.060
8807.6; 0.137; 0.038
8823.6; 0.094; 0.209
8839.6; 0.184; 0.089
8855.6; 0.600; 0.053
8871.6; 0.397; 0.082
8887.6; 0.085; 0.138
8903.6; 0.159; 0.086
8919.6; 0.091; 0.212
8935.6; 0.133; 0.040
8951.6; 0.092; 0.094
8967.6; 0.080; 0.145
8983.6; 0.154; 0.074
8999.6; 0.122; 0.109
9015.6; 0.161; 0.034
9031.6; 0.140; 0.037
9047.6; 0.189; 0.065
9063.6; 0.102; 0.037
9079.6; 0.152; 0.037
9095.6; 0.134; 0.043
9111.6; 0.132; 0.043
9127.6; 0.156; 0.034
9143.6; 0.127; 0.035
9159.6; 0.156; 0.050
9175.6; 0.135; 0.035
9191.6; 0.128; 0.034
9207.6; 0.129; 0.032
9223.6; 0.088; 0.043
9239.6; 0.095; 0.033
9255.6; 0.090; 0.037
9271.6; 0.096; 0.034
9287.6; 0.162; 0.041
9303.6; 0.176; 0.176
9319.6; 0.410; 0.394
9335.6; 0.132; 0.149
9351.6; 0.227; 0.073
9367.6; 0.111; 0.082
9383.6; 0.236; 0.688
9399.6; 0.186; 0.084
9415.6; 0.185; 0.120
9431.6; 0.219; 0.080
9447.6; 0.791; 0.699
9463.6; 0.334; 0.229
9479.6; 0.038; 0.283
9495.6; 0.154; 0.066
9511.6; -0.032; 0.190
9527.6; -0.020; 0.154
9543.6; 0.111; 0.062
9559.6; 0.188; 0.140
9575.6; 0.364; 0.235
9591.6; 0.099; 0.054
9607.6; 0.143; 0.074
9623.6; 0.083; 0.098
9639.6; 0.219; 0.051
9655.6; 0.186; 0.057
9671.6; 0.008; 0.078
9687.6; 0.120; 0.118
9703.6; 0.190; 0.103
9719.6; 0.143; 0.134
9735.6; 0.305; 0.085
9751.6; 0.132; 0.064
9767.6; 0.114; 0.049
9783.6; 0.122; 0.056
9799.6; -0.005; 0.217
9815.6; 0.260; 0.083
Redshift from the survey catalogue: 0.770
